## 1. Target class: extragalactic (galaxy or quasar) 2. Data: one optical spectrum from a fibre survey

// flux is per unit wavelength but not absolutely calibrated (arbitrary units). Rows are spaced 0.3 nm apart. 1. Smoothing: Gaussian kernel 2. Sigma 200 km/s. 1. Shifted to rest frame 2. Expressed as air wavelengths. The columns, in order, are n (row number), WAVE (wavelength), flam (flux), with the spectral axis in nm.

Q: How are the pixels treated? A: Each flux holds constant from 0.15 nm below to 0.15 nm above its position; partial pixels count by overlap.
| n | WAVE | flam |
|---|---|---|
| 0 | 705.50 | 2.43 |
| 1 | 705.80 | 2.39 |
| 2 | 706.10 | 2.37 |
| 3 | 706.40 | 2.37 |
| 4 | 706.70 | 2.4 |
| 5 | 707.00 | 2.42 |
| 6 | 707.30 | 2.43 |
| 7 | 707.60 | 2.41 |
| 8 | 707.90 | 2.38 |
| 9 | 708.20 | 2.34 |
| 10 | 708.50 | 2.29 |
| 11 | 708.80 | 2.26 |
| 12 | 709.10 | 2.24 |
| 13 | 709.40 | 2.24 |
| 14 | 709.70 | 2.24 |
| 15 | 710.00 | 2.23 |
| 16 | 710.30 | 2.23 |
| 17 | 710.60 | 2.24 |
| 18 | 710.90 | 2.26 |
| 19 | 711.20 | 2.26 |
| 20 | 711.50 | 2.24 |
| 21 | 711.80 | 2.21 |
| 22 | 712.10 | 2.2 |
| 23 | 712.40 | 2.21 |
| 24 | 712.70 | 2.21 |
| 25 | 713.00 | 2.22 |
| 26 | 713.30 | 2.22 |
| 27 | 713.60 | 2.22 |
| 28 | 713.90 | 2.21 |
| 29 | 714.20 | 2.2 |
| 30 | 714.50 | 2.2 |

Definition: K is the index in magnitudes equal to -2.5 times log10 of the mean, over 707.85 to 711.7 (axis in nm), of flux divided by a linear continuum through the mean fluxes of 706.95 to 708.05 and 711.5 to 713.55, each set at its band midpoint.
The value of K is 0.03 mag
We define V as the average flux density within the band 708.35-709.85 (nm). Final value 2.25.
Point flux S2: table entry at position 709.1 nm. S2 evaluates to 2.24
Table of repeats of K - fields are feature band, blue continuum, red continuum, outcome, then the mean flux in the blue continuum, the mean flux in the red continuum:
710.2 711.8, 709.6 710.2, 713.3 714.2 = -0.01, 2.23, 2.21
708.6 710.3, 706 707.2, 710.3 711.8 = 0.03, 2.39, 2.24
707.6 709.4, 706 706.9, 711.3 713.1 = 0.01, 2.38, 2.22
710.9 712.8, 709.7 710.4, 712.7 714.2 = 0.00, 2.23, 2.21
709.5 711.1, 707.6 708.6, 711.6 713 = 0.02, 2.35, 2.21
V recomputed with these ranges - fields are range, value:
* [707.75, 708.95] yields 2.32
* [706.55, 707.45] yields 2.42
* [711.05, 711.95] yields 2.24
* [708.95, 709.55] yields 2.24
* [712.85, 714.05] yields 2.22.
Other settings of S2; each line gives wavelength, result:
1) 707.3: 2.43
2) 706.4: 2.37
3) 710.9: 2.26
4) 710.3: 2.23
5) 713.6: 2.22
